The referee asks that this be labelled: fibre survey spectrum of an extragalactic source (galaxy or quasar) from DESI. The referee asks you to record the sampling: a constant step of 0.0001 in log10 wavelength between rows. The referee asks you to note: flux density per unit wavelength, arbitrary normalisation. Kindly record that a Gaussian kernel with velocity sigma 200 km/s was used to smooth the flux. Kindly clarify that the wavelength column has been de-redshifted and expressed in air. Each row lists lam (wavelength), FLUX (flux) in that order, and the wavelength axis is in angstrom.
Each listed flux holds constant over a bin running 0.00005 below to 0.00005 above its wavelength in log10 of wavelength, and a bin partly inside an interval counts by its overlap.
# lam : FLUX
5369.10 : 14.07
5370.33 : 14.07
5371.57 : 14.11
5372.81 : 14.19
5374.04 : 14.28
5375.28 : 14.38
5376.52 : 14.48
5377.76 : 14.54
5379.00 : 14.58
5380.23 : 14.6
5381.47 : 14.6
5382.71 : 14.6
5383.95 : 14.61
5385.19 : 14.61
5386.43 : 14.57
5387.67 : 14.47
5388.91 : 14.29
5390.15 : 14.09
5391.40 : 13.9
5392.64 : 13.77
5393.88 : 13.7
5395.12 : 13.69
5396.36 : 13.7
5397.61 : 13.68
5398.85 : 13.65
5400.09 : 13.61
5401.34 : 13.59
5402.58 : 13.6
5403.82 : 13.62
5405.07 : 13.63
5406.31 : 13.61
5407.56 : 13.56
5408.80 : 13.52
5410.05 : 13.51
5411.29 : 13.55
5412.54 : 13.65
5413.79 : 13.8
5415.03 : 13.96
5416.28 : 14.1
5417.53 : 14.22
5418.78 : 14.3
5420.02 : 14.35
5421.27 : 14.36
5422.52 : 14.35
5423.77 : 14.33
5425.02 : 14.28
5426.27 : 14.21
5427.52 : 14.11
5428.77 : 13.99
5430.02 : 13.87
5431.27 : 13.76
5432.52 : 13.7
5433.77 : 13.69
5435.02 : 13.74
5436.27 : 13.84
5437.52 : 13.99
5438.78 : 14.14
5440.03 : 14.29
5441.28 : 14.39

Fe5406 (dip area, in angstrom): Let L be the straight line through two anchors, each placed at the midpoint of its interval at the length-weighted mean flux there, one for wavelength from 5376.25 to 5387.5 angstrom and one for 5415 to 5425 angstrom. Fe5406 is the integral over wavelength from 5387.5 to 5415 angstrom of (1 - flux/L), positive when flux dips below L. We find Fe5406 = 1.3 angstrom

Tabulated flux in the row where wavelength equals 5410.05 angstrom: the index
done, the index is 13.51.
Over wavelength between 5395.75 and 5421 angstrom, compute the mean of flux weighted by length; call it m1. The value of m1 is 13.8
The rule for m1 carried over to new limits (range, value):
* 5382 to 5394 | 14.3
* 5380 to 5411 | 13.9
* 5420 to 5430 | 14.2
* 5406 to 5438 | 13.9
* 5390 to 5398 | 13.8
